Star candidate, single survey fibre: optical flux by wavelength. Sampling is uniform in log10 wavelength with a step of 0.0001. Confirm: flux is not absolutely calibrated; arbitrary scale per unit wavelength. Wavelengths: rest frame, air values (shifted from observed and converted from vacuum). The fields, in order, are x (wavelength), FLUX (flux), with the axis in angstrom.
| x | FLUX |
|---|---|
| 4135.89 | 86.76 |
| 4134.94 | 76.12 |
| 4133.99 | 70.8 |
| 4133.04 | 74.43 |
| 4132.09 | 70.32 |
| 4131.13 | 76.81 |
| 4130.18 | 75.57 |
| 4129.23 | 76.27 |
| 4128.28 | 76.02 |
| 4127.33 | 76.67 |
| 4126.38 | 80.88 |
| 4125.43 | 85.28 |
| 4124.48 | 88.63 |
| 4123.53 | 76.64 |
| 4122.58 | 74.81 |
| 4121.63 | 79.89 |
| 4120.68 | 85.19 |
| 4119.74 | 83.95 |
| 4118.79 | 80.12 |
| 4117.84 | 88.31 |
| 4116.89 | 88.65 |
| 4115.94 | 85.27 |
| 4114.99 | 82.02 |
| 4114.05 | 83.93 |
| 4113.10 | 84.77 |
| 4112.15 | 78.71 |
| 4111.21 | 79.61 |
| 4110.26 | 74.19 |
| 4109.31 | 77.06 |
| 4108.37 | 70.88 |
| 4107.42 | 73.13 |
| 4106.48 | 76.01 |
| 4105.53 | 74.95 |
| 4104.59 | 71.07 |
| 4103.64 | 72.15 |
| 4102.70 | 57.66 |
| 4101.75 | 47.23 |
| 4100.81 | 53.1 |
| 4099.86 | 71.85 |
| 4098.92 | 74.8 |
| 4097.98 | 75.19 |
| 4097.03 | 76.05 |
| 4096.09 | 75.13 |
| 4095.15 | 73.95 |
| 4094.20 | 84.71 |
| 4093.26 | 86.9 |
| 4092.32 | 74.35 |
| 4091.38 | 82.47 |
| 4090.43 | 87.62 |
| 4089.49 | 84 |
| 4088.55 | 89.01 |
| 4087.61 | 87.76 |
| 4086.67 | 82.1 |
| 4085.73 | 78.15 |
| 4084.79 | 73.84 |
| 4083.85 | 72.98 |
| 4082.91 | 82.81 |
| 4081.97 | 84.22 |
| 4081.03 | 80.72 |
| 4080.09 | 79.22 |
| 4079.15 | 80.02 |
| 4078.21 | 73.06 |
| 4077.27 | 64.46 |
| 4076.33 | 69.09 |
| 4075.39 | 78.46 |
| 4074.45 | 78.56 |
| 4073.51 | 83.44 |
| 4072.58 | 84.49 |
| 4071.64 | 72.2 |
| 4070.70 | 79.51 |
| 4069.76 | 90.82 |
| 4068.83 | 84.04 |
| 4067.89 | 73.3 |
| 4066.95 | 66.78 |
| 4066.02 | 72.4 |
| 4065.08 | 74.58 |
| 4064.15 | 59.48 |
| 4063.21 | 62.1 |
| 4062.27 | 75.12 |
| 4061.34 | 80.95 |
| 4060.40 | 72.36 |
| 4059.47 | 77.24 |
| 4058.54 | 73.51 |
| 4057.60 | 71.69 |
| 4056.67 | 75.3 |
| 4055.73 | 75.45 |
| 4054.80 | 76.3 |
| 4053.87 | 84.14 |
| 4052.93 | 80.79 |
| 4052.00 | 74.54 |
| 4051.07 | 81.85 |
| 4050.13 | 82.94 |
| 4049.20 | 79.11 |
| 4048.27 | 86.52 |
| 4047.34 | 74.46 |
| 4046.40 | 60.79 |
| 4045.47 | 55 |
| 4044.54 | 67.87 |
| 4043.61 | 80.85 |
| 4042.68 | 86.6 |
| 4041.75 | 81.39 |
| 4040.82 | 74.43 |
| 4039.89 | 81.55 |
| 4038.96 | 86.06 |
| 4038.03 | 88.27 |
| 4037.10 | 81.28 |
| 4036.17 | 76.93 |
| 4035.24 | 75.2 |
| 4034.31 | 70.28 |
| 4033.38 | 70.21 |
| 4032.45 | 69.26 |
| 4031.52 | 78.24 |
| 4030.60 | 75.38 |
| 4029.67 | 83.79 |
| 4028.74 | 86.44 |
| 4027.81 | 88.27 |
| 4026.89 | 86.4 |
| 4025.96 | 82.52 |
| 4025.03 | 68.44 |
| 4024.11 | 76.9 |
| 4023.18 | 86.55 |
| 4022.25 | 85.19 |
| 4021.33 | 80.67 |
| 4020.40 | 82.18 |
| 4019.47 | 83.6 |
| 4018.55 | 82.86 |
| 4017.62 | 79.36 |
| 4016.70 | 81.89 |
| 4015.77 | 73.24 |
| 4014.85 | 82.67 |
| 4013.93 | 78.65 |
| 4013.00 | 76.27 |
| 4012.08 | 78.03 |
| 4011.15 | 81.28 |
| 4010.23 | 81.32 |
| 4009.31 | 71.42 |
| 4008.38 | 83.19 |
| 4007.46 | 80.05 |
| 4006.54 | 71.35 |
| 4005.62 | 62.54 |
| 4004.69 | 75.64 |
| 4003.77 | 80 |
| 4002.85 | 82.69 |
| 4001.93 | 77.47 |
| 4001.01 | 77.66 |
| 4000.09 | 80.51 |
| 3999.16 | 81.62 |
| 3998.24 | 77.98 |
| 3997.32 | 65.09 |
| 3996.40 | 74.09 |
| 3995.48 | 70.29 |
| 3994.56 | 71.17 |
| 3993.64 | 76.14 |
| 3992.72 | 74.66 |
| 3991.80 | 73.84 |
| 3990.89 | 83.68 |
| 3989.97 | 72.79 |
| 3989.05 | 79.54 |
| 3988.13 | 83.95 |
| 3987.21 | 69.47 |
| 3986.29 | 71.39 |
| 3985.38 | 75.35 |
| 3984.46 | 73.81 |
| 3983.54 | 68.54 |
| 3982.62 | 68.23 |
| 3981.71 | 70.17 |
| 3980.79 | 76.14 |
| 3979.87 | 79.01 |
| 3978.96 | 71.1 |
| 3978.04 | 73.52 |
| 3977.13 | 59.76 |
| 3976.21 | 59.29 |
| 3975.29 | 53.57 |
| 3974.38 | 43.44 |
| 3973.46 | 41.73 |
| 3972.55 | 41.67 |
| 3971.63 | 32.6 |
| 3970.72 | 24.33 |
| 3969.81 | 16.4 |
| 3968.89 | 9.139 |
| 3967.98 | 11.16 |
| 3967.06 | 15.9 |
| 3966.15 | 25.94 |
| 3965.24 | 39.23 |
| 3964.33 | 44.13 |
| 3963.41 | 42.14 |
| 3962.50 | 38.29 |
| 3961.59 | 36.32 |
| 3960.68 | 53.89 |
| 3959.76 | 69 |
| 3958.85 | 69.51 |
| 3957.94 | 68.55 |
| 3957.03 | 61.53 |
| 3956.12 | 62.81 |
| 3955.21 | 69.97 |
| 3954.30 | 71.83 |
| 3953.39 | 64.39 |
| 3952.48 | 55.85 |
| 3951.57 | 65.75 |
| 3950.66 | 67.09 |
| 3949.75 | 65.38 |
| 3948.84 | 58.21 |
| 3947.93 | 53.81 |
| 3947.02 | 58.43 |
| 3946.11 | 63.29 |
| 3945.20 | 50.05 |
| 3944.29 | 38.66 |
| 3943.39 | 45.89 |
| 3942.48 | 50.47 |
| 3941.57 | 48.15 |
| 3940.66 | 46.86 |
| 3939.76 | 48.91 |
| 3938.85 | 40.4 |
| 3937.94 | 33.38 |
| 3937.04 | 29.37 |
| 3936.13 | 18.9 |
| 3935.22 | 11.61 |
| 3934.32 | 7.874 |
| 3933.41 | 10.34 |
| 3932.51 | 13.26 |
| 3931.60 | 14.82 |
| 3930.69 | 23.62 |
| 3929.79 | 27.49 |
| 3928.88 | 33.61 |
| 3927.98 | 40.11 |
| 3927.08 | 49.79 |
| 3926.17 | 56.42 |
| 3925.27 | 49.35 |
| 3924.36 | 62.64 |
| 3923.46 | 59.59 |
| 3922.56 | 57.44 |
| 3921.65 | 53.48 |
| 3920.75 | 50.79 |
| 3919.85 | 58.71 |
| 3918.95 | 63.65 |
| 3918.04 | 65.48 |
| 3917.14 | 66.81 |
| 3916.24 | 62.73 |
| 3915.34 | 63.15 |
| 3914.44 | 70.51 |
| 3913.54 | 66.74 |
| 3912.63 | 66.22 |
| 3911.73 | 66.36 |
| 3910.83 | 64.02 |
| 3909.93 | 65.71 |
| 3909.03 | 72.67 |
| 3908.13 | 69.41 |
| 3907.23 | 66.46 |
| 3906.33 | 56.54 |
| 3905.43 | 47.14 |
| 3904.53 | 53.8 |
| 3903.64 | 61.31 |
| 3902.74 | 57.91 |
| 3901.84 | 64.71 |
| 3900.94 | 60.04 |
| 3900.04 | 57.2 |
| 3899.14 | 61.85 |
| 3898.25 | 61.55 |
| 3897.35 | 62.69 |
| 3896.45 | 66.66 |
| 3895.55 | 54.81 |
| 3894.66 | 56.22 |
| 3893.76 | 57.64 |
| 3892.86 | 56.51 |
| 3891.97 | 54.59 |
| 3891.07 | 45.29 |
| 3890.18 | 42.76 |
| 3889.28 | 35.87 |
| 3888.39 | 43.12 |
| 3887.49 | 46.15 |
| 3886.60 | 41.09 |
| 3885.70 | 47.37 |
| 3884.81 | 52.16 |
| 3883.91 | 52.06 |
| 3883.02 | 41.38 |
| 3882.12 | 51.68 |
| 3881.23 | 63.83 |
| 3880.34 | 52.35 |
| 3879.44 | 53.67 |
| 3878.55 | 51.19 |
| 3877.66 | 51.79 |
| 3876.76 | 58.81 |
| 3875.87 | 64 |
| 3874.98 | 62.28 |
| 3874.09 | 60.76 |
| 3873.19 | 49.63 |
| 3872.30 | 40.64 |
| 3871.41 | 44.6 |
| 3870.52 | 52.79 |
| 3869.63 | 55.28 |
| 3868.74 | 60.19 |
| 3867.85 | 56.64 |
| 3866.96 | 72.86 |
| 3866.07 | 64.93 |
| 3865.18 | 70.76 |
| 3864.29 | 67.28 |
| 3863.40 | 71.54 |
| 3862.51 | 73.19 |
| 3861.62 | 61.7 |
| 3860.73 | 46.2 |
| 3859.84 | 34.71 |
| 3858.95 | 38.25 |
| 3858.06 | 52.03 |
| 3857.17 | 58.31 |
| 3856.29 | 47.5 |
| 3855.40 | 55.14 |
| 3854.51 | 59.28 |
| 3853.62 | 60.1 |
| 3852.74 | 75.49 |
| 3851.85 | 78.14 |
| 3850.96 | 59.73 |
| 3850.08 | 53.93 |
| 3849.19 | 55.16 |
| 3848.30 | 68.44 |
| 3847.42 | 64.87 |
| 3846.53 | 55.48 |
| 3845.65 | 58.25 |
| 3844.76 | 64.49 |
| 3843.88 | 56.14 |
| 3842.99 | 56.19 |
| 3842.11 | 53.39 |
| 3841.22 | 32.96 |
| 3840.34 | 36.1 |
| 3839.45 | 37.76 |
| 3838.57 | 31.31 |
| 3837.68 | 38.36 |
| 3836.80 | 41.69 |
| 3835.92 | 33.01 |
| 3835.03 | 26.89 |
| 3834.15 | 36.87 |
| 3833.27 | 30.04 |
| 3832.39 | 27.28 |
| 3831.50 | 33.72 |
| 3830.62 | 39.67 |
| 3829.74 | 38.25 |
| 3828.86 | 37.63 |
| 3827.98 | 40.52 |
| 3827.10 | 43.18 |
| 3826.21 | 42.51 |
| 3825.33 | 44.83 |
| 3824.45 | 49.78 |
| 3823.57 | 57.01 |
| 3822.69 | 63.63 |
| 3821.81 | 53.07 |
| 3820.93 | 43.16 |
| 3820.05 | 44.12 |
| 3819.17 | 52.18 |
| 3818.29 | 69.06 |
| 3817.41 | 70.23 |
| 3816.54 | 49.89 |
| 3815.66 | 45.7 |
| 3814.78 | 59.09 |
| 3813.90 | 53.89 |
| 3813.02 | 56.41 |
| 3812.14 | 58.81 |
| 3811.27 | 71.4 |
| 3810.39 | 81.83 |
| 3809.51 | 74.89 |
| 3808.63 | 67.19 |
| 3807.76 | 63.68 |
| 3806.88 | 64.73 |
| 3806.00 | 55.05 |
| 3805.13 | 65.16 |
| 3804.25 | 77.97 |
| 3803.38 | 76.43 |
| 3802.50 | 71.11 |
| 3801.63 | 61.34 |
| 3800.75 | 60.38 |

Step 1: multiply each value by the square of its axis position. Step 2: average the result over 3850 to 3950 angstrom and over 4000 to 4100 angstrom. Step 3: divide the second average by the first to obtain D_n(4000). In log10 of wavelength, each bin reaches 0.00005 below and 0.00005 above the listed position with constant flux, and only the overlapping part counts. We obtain 1.59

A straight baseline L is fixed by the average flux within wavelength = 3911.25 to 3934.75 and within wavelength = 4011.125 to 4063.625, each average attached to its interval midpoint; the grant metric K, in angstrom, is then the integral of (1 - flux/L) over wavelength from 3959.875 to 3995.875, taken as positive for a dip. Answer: 4.29 angstrom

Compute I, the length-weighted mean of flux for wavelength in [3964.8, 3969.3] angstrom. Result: 20.3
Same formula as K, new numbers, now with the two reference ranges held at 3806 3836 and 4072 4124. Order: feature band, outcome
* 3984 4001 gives -2.0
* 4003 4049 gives -4.9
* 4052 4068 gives 0.1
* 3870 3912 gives 1.8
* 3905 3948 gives 8.6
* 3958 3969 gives 4.2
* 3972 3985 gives 0.7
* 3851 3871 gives -1.8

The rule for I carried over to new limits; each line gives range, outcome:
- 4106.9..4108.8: 72.2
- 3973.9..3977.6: 54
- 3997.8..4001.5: 79.3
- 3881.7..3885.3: 49.2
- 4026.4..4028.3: 87.4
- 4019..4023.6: 83.6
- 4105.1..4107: 75.5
